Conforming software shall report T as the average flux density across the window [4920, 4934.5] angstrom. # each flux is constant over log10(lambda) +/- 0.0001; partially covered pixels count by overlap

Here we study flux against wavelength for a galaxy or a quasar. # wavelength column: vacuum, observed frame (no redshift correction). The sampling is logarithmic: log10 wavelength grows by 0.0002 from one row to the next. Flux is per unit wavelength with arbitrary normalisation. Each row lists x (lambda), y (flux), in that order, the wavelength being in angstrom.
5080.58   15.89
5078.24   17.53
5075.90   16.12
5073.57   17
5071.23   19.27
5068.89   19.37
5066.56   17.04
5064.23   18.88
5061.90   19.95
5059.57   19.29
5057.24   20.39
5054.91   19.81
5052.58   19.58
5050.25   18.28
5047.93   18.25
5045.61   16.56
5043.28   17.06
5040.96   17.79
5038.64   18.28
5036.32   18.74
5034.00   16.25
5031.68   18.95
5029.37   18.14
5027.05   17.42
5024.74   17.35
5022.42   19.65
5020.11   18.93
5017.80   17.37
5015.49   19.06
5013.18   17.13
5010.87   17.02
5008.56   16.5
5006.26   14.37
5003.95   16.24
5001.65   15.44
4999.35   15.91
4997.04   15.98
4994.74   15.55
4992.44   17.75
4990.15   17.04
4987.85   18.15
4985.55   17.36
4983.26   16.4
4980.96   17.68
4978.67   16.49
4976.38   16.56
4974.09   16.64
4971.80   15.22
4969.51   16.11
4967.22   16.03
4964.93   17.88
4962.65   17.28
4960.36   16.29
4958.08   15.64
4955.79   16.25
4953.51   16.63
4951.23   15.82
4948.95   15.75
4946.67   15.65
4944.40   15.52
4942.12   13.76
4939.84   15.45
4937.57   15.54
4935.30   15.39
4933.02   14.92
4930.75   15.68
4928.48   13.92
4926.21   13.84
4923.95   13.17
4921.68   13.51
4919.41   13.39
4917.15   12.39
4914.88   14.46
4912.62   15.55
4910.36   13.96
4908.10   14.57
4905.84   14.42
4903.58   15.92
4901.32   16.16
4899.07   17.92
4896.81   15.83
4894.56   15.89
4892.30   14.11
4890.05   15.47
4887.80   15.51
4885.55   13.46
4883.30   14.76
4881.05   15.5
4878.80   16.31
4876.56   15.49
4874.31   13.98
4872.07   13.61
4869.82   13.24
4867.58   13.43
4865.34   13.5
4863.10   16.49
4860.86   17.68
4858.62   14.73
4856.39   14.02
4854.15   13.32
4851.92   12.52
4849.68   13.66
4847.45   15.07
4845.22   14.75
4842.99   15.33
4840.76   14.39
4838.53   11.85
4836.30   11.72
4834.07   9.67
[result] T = 14.2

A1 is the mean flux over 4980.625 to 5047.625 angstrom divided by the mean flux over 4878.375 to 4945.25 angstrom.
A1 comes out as 1.16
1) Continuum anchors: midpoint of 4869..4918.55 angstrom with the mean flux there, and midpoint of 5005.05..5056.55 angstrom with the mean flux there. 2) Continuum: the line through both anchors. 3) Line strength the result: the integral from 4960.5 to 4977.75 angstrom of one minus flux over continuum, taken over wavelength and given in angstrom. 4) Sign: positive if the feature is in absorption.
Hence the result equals 0.03 angstrom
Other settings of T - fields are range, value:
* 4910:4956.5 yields 14.8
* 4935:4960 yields 15.6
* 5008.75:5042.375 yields 18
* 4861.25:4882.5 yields 14.7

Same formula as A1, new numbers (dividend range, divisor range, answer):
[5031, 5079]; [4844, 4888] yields 1.26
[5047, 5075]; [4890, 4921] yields 1.26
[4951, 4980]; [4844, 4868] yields 1.13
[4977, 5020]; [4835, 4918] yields 1.15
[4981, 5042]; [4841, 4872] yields 1.20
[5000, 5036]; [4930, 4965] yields 1.10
